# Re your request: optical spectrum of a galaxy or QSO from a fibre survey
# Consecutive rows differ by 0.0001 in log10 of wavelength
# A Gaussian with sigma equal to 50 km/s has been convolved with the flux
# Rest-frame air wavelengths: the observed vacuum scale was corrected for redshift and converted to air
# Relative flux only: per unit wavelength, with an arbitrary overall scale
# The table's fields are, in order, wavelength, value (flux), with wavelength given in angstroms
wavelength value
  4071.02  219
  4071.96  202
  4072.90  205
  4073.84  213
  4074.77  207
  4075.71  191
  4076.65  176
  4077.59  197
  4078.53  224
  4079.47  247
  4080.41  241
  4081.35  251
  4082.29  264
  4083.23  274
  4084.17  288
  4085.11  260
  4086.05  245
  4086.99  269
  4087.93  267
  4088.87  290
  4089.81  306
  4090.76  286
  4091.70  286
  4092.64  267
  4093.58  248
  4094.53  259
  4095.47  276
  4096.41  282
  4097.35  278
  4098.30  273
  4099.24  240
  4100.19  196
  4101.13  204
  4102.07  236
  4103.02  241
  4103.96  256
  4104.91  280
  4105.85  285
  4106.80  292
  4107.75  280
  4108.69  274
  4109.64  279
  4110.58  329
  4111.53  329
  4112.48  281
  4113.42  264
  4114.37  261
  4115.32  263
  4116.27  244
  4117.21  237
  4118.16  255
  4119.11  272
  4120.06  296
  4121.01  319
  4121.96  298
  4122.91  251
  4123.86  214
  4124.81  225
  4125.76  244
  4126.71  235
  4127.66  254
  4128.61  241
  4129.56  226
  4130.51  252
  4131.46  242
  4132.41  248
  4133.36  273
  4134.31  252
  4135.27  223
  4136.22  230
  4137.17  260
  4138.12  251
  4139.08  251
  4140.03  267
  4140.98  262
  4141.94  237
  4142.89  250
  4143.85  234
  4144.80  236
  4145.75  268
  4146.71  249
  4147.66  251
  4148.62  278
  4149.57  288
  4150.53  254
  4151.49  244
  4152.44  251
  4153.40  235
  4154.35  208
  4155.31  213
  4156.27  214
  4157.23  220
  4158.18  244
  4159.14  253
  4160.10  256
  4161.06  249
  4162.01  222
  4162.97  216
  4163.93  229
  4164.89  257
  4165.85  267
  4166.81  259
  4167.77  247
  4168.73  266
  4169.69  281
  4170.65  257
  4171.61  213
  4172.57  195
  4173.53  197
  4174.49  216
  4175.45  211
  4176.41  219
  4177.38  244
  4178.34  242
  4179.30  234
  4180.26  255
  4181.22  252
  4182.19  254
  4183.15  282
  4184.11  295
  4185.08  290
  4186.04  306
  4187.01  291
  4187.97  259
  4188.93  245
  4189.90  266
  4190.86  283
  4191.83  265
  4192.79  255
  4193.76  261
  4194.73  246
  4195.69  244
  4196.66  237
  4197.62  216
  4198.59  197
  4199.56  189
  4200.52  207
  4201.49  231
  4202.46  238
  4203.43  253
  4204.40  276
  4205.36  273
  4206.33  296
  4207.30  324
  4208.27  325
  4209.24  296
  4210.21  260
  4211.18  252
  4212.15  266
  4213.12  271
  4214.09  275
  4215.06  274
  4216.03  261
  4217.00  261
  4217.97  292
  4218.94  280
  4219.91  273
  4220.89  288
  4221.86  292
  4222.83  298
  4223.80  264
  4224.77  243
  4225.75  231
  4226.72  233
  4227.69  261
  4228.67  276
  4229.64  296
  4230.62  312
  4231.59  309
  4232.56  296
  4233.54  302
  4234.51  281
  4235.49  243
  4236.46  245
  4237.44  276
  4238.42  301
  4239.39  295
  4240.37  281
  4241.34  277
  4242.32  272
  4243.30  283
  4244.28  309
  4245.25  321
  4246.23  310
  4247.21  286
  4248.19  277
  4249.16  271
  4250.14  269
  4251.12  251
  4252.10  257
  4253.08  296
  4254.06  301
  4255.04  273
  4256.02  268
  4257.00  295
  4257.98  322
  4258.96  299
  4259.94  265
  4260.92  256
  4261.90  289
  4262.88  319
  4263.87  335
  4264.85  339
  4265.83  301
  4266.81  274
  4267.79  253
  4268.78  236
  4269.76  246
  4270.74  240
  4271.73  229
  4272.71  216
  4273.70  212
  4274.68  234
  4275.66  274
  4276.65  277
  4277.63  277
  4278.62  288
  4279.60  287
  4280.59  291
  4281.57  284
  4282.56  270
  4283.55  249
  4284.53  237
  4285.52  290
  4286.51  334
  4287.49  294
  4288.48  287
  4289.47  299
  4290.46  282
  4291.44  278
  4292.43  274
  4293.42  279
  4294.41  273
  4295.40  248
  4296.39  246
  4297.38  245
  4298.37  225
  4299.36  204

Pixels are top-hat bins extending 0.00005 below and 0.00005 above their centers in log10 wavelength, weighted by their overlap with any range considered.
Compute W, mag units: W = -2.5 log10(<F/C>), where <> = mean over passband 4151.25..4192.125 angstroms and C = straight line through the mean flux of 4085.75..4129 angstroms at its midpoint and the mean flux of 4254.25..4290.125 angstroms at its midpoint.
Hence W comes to 0.10 mag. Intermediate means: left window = 265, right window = 276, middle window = 247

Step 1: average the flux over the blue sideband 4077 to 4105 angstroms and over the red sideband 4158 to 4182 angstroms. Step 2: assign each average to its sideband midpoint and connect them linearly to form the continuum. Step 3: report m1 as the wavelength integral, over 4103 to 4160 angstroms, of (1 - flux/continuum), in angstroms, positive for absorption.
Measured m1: -1.8 angstroms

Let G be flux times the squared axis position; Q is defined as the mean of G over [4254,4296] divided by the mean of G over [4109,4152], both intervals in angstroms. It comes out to 1.14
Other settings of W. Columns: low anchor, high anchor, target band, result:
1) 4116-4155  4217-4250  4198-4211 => 0.057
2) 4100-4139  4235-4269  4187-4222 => 0.054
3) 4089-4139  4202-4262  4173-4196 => 0.072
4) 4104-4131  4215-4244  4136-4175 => 0.114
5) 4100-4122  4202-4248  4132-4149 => 0.089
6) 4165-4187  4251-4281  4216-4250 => -0.058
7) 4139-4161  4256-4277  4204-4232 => -0.067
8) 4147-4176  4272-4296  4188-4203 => 0.041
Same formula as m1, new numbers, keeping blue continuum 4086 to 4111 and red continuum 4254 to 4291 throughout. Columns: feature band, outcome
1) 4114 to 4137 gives 1.4 angstroms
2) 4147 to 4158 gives 1.2 angstroms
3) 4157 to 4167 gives 1.0 angstroms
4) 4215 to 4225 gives -0.1 angstroms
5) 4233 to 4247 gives -0.5 angstroms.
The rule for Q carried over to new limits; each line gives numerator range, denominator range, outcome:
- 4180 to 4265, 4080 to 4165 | 1.12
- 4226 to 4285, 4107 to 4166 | 1.16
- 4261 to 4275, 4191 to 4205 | 1.15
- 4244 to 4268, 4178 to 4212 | 1.15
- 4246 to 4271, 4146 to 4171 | 1.20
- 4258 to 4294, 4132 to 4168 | 1.19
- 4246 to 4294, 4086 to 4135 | 1.13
